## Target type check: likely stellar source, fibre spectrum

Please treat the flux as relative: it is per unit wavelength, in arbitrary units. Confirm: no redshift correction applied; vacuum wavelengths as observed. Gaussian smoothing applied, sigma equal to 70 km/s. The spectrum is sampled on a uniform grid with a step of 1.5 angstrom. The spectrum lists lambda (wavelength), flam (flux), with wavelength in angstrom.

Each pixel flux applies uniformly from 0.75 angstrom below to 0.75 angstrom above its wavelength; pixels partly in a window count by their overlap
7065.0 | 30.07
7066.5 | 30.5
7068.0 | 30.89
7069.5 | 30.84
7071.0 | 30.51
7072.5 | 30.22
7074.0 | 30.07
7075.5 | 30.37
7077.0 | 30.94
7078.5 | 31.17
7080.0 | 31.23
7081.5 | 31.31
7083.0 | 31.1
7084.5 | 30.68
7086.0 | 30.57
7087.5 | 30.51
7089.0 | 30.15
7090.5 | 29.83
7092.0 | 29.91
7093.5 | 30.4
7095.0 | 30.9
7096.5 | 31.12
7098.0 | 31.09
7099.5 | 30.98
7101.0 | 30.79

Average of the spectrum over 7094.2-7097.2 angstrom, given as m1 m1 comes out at 31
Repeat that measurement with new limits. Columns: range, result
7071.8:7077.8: 30.4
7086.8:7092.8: 30.1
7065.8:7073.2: 30.6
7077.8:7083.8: 31.2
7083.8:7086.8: 30.6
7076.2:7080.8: 31.1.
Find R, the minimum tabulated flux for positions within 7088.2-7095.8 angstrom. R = 29.83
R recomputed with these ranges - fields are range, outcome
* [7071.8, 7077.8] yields 30.07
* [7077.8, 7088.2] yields 30.51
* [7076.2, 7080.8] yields 30.94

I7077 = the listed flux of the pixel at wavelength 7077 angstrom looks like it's 30.94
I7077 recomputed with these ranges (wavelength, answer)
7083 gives 31.1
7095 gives 30.9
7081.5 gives 31.31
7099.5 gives 30.98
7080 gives 31.23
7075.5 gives 30.37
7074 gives 30.07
